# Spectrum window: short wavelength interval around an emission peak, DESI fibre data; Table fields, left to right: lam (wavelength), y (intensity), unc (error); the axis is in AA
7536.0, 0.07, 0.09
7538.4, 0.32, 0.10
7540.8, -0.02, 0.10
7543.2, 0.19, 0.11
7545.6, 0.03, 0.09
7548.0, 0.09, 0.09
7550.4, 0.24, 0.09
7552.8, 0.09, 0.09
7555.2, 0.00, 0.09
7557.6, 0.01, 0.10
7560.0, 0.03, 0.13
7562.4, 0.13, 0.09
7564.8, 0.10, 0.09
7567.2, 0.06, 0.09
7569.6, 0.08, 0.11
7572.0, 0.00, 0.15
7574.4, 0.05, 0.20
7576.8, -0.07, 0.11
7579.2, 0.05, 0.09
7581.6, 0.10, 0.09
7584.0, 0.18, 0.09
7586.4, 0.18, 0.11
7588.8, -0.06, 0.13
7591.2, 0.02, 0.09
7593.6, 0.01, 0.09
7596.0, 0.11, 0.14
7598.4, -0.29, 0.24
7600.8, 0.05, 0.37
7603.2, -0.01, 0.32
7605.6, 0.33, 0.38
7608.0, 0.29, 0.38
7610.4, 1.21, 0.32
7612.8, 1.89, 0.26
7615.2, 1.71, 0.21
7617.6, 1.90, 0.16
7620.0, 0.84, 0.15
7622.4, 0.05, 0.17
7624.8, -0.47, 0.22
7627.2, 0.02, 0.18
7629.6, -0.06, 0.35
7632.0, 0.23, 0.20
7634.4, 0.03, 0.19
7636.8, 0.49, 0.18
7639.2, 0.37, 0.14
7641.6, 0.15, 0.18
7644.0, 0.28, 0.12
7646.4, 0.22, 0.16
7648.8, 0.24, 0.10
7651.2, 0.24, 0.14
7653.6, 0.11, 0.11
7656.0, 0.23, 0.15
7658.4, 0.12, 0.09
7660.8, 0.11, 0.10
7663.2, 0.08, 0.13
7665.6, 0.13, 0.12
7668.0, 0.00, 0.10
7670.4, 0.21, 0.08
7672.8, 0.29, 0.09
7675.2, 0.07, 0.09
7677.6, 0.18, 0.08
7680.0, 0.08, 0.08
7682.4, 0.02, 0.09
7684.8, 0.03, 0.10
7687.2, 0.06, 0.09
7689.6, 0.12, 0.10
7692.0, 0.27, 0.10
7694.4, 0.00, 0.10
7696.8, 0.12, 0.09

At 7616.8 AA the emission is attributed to [O II]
